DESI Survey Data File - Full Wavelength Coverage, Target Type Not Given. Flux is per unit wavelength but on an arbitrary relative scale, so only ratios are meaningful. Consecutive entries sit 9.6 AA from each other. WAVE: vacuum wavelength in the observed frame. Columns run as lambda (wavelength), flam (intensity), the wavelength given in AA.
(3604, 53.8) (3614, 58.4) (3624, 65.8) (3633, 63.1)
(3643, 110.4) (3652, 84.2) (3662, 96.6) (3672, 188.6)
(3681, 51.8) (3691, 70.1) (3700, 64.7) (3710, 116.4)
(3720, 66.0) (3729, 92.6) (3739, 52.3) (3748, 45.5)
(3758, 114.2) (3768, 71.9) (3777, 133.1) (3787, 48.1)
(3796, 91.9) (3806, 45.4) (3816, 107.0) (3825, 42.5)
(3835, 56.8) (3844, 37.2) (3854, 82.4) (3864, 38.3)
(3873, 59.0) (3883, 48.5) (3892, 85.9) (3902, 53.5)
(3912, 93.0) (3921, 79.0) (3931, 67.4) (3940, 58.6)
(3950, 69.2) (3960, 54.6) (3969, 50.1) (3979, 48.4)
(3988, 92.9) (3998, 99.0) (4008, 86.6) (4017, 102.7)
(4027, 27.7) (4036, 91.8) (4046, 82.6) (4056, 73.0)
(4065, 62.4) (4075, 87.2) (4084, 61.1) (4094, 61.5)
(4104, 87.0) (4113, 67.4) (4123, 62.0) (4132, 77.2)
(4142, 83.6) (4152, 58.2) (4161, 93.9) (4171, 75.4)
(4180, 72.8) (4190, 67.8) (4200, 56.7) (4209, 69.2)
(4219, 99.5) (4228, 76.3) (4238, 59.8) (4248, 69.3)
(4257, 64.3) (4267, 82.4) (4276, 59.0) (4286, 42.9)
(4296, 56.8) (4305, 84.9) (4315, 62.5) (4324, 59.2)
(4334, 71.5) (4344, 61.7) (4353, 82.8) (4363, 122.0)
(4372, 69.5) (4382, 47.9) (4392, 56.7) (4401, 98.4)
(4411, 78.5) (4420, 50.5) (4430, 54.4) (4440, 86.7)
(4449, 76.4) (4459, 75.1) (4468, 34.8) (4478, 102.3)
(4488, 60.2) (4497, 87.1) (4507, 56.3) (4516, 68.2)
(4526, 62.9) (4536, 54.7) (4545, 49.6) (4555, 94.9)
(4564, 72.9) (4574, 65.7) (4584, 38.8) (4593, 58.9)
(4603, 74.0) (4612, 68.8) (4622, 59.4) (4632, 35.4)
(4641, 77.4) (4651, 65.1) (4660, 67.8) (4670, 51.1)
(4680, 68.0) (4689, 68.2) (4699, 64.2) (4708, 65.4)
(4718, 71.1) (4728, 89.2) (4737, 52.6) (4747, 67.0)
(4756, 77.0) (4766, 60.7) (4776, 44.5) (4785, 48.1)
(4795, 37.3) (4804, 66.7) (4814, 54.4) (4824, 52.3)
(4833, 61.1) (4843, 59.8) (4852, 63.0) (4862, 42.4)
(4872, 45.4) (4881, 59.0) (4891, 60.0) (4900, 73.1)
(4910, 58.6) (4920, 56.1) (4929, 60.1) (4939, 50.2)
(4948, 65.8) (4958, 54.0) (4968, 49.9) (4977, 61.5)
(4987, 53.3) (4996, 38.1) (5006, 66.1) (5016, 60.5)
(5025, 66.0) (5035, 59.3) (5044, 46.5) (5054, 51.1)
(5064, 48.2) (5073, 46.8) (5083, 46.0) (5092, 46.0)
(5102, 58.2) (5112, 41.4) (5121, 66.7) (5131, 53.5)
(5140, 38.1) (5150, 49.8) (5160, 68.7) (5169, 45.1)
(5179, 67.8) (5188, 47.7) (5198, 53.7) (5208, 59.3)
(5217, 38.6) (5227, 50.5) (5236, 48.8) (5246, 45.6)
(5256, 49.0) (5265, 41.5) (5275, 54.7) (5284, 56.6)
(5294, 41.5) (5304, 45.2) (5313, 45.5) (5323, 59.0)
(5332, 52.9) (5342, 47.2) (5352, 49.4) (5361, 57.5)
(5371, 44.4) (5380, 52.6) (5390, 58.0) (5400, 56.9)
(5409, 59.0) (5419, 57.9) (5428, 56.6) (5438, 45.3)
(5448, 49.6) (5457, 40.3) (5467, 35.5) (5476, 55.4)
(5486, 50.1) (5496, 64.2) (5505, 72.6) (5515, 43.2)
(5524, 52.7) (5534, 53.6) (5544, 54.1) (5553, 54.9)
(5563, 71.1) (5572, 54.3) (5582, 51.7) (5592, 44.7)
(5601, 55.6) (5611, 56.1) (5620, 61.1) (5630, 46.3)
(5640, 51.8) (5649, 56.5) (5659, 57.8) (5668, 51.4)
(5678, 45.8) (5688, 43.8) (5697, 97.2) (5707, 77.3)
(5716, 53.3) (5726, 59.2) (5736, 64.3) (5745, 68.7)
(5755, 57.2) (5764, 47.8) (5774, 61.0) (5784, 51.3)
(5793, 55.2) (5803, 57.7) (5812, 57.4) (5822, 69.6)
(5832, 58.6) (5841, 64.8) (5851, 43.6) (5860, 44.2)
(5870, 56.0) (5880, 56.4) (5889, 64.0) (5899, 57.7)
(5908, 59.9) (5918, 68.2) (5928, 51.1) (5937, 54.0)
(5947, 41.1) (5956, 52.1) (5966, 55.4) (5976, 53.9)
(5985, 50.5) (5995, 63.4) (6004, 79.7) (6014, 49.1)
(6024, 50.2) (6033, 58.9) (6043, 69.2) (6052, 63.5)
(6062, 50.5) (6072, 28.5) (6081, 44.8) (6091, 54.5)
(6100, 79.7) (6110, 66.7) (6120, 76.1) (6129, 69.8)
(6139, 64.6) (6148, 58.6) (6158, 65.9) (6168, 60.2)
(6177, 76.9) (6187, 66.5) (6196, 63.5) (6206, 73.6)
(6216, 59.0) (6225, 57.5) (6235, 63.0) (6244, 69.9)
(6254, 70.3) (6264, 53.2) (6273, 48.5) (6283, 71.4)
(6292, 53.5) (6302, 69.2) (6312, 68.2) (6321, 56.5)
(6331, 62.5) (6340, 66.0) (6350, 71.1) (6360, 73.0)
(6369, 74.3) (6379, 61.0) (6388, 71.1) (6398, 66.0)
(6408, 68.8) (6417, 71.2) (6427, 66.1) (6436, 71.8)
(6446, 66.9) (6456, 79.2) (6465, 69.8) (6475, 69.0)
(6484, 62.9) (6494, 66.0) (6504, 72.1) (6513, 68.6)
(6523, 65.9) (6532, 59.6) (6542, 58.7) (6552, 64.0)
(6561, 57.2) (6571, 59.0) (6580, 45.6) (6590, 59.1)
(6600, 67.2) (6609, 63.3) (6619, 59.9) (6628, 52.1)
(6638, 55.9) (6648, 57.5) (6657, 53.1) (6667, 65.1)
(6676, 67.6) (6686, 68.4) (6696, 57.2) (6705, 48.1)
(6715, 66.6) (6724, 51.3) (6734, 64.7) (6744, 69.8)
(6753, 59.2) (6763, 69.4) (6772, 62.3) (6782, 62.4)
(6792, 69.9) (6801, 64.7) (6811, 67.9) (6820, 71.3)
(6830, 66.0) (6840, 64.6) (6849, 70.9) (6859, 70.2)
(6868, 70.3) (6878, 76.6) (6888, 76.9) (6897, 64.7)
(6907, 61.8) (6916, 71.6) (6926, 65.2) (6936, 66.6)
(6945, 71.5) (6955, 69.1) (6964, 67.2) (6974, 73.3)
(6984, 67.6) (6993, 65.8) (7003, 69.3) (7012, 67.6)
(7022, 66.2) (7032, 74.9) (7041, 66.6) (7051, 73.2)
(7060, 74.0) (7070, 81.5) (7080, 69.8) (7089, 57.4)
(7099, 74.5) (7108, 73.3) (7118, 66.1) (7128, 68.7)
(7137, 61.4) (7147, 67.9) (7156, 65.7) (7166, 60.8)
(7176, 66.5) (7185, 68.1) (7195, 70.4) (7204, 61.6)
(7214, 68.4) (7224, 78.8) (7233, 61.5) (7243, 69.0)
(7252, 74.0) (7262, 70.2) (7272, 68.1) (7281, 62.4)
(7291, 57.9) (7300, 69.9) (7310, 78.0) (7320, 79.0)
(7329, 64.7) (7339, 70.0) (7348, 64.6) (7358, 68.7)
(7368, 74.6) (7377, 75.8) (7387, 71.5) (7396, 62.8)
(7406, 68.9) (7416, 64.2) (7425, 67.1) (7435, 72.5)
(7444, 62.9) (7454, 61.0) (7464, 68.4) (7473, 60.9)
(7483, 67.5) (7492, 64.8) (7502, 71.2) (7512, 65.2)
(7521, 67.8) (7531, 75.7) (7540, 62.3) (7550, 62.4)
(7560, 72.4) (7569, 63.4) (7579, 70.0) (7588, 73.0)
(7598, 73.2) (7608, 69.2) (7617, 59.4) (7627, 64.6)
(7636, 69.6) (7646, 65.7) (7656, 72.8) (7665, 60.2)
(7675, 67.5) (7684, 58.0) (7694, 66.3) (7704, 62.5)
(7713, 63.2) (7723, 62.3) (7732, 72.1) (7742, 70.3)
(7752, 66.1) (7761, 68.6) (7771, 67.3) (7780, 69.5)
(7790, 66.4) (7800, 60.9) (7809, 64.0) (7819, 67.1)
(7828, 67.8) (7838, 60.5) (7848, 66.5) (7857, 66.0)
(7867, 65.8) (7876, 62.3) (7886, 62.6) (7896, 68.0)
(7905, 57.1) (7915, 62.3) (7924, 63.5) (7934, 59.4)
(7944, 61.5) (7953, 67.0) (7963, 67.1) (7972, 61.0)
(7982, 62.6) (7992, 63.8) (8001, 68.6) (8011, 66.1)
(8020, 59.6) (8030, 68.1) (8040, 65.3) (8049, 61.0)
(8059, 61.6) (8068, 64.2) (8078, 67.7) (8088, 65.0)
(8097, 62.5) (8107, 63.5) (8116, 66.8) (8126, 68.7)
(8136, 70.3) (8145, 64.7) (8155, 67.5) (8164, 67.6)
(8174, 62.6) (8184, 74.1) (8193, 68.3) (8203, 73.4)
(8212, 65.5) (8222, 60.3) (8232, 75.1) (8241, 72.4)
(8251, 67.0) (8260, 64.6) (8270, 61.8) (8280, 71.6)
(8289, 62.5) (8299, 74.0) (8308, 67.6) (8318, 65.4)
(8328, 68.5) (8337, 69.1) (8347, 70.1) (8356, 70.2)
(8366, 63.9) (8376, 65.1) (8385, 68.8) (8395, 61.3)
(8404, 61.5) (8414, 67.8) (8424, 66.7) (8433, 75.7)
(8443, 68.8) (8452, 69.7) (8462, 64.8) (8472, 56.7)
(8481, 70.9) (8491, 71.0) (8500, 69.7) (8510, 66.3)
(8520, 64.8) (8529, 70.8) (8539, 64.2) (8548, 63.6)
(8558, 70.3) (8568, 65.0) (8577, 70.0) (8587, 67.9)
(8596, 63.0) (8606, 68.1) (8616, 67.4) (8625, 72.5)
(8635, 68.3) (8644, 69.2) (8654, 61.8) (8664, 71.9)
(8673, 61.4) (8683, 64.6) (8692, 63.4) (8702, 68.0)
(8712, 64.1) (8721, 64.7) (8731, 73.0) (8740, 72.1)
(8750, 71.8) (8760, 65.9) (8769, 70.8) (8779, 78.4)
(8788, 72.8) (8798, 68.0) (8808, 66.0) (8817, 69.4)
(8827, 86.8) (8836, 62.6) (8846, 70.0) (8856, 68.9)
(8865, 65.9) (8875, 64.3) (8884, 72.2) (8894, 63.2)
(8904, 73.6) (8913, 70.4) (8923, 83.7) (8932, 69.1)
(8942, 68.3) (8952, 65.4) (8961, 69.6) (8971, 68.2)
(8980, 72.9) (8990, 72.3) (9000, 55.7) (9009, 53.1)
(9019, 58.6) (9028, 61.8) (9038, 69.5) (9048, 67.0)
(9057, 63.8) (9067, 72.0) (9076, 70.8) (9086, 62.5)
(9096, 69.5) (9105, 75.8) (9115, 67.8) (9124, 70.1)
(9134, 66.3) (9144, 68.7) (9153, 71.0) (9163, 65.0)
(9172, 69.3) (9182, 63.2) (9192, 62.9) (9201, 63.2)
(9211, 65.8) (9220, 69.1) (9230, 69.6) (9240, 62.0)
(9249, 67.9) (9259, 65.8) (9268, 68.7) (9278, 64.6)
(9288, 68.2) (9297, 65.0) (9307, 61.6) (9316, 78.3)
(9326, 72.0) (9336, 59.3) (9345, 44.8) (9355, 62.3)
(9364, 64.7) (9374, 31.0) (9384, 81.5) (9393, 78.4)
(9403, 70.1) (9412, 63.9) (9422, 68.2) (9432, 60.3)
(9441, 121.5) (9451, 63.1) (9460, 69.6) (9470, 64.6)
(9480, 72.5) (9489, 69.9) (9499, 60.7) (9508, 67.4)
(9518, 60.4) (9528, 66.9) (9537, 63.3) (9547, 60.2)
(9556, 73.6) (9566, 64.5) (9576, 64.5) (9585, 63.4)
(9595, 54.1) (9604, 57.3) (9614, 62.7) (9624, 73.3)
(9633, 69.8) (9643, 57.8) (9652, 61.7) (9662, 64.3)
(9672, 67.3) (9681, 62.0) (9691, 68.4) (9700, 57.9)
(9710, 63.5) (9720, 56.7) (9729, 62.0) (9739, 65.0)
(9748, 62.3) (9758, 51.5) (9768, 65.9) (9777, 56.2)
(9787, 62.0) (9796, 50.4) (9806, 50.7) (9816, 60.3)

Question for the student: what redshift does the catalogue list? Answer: 0.53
